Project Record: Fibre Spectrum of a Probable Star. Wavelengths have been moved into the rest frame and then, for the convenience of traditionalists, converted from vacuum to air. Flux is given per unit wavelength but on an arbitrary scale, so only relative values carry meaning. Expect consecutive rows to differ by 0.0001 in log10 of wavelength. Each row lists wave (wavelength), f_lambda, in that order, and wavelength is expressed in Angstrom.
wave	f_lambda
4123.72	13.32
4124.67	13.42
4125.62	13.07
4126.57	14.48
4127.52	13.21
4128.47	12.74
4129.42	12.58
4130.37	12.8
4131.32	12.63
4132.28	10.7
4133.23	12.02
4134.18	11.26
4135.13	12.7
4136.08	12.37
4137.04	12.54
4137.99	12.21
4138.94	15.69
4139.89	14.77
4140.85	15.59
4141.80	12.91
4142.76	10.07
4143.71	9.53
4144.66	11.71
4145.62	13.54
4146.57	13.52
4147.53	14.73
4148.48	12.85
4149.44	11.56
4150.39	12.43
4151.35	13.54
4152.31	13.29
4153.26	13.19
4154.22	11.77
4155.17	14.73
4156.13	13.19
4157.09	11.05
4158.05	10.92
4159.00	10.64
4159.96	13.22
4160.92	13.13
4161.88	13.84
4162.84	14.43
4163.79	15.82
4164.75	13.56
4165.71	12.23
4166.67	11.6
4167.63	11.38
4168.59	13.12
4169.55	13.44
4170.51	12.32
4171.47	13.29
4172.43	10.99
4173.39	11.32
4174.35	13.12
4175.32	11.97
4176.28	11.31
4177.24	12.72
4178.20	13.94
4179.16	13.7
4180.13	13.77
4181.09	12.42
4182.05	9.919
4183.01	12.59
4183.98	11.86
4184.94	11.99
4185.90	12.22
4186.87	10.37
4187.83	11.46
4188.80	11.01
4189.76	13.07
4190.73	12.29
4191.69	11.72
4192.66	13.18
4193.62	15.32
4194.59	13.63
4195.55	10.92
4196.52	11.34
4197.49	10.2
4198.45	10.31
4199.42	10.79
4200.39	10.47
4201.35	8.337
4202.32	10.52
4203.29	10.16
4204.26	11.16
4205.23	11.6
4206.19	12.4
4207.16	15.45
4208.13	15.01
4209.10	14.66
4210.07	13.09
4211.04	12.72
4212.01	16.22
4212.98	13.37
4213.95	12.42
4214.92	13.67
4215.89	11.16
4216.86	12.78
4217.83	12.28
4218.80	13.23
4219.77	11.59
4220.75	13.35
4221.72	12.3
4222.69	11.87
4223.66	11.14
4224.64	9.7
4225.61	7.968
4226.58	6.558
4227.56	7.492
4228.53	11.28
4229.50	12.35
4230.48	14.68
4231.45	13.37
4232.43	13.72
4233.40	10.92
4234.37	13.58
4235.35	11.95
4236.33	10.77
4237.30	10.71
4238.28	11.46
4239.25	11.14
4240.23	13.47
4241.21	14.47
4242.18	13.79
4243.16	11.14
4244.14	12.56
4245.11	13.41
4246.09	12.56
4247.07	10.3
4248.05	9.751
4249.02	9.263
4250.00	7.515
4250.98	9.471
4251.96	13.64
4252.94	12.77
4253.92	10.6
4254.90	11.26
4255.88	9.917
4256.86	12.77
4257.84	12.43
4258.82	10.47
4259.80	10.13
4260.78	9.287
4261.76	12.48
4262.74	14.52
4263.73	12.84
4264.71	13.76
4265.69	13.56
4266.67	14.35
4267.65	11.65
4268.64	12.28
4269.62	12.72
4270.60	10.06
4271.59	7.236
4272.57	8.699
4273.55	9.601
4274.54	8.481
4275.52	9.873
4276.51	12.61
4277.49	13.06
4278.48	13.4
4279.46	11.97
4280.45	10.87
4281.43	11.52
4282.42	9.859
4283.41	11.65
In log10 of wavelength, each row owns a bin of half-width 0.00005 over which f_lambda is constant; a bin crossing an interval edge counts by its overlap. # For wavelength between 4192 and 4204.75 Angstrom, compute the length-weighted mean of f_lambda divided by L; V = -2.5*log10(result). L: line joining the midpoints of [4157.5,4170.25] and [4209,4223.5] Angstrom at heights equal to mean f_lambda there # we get 0.15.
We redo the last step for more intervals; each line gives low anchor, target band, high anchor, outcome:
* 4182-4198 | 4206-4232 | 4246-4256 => -0.09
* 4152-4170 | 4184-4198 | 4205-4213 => 0.13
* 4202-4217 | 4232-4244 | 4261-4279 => 0.01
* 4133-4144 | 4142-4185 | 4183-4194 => -0.01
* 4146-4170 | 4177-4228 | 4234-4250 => 0.03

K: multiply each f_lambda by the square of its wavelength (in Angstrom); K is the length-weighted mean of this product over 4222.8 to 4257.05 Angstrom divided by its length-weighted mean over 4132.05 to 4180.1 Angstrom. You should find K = 0.9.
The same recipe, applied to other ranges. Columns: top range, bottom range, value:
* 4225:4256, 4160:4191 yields 0.94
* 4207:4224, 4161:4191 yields 1.07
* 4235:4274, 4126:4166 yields 0.94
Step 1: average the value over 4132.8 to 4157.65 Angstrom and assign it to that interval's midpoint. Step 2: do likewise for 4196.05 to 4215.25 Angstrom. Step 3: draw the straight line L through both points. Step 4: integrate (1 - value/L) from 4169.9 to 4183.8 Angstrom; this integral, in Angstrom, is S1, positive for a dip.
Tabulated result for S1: 0.1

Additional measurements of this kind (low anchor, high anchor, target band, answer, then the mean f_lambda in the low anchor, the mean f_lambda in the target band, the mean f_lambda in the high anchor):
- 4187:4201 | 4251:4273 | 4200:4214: -0.92 Angstrom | 11.8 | 12.5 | 11.7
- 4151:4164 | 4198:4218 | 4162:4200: 1.06 Angstrom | 13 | 12.3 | 12.3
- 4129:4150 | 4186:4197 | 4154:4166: -0.51 Angstrom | 12.6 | 13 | 12.2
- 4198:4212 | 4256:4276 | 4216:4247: -0.24 Angstrom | 12.1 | 11.8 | 11.3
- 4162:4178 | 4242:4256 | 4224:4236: 0.42 Angstrom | 12.7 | 11.1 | 11.2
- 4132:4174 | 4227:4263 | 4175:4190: 0.29 Angstrom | 12.7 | 12.1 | 11.6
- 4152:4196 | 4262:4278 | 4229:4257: 0.09 Angstrom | 12.5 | 11.8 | 11.6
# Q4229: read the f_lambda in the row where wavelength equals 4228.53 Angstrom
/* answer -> 11.28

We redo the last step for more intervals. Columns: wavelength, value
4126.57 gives 14.48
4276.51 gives 12.61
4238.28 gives 11.46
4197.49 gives 10.2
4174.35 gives 13.12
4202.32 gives 10.52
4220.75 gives 13.35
